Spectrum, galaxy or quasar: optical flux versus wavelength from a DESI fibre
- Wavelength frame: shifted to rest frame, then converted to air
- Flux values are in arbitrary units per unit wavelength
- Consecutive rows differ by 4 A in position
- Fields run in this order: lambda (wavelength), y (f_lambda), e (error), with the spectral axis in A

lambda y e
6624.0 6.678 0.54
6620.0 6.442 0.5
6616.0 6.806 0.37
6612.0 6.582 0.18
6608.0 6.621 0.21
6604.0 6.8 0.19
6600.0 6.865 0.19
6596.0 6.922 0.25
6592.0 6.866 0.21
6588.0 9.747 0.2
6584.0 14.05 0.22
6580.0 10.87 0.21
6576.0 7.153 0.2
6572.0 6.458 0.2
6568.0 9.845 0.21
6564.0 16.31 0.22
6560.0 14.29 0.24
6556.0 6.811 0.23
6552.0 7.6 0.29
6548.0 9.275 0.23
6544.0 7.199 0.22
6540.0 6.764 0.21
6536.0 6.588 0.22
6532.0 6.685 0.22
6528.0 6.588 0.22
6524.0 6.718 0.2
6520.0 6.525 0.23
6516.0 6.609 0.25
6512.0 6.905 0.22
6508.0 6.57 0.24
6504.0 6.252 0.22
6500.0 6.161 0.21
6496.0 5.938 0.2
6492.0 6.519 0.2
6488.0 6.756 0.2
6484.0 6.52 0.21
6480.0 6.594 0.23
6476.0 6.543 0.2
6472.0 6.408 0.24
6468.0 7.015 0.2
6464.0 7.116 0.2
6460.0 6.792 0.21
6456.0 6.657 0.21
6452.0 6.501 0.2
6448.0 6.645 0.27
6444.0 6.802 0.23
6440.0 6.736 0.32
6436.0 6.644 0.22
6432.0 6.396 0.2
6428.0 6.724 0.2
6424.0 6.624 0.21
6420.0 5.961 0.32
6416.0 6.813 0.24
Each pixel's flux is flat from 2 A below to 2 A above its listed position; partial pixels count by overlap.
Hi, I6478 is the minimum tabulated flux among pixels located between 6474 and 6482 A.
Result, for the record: 6.543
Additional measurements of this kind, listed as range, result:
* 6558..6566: 14.29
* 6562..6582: 6.458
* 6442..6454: 6.501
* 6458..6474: 6.408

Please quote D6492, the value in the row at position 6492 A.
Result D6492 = 6.519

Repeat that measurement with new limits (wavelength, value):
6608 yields 6.621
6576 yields 7.153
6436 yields 6.644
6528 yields 6.588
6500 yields 6.161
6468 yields 7.015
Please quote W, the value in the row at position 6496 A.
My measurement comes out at 5.938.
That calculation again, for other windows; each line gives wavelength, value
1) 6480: 6.594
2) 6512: 6.905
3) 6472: 6.408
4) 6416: 6.813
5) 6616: 6.806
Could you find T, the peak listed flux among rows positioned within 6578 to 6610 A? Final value 14.05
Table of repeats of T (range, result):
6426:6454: 6.802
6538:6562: 14.29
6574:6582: 10.87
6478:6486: 6.594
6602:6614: 6.8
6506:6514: 6.905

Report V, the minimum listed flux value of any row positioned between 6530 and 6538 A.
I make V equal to 6.588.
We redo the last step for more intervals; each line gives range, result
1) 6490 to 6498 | 5.938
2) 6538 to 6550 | 6.764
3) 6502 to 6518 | 6.252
